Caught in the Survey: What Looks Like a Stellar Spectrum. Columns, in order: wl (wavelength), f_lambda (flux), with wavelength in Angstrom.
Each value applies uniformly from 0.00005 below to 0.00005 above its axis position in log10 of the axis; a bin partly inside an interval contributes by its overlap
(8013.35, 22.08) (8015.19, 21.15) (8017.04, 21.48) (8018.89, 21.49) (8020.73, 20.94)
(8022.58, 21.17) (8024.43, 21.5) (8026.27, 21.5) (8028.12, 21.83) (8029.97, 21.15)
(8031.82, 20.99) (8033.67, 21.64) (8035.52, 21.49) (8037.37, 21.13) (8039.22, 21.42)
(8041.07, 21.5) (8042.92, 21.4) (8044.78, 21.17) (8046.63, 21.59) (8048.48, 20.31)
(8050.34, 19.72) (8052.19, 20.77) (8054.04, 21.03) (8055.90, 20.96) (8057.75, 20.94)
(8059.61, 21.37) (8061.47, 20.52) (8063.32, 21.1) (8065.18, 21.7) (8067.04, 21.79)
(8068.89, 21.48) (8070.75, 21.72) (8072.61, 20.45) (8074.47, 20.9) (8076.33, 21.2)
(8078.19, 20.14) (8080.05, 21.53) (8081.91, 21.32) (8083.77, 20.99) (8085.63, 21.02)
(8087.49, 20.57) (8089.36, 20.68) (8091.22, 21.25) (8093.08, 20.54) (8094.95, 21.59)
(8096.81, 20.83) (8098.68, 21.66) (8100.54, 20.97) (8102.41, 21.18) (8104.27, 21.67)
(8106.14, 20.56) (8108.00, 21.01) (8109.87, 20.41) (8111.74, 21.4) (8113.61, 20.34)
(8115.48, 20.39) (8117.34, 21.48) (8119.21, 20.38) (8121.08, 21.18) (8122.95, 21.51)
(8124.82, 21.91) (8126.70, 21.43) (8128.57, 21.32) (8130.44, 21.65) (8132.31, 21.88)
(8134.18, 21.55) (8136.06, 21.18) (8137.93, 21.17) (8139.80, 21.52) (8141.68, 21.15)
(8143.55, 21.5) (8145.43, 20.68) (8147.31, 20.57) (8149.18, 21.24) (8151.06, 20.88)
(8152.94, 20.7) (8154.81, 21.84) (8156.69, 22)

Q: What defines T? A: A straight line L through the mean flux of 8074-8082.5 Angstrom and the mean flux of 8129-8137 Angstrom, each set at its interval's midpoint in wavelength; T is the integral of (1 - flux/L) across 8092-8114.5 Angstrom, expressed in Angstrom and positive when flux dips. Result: 0.3 Angstrom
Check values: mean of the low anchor 21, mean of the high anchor 21.6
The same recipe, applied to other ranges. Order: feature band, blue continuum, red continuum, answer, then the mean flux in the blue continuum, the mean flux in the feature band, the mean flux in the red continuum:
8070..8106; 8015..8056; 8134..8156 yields 0.2 Angstrom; 21.2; 21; 21.2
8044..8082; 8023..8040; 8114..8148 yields 0.6 Angstrom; 21.4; 21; 21.2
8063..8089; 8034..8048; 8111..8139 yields 0.2 Angstrom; 21.4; 21.1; 21.3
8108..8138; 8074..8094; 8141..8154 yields -0.3 Angstrom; 20.9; 21.2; 21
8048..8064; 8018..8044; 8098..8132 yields 0.4 Angstrom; 21.4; 20.8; 21.1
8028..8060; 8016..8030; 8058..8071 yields 0.4 Angstrom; 21.4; 21.1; 21.3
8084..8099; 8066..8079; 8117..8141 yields 0.2 Angstrom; 21.1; 21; 21.4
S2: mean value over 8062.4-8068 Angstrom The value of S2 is 21.5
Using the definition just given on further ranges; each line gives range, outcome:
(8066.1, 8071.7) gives 21.7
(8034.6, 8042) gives 21.4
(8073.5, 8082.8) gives 21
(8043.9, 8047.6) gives 21.4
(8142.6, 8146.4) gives 21.1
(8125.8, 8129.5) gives 21.4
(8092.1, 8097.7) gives 21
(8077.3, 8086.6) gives 21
